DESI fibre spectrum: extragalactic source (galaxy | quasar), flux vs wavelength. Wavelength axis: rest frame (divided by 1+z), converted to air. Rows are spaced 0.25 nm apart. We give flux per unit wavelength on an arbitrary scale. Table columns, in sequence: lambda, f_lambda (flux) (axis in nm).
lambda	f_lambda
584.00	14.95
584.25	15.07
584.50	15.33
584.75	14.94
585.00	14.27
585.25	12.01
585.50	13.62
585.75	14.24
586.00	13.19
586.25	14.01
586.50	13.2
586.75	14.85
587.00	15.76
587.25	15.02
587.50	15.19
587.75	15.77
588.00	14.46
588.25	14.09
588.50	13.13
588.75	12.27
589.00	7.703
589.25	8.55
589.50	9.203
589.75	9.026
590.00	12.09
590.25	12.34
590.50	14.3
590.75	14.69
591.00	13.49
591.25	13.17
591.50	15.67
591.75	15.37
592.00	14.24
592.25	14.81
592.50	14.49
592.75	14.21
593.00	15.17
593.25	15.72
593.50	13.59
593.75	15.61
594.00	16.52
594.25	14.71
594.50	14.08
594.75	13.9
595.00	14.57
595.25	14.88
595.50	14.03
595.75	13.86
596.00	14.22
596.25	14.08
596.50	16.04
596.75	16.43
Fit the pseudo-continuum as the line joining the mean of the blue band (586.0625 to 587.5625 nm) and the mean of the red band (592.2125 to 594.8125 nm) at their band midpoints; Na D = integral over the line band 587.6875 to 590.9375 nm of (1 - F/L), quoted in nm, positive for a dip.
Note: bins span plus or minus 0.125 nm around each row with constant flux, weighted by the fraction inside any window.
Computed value 0.574 nm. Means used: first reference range 14.6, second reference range 14.8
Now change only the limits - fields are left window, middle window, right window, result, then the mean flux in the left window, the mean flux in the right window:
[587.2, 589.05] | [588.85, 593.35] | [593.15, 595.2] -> 0.40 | 13.6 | 14.8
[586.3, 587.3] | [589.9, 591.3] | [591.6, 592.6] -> 0.13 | 14.6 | 14.8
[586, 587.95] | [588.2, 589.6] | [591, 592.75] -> 0.38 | 14.7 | 14.5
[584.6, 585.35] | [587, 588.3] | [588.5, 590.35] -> -0.36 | 13.9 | 10.3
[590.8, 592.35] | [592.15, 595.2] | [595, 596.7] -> -0.05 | 14.5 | 14.6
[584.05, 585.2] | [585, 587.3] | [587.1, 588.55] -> 0.12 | 14.7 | 14.7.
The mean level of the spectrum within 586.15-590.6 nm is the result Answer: 12.8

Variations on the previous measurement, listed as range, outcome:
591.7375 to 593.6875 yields 14.7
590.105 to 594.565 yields 14.6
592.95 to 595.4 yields 14.9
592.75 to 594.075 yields 15.2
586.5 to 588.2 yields 15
